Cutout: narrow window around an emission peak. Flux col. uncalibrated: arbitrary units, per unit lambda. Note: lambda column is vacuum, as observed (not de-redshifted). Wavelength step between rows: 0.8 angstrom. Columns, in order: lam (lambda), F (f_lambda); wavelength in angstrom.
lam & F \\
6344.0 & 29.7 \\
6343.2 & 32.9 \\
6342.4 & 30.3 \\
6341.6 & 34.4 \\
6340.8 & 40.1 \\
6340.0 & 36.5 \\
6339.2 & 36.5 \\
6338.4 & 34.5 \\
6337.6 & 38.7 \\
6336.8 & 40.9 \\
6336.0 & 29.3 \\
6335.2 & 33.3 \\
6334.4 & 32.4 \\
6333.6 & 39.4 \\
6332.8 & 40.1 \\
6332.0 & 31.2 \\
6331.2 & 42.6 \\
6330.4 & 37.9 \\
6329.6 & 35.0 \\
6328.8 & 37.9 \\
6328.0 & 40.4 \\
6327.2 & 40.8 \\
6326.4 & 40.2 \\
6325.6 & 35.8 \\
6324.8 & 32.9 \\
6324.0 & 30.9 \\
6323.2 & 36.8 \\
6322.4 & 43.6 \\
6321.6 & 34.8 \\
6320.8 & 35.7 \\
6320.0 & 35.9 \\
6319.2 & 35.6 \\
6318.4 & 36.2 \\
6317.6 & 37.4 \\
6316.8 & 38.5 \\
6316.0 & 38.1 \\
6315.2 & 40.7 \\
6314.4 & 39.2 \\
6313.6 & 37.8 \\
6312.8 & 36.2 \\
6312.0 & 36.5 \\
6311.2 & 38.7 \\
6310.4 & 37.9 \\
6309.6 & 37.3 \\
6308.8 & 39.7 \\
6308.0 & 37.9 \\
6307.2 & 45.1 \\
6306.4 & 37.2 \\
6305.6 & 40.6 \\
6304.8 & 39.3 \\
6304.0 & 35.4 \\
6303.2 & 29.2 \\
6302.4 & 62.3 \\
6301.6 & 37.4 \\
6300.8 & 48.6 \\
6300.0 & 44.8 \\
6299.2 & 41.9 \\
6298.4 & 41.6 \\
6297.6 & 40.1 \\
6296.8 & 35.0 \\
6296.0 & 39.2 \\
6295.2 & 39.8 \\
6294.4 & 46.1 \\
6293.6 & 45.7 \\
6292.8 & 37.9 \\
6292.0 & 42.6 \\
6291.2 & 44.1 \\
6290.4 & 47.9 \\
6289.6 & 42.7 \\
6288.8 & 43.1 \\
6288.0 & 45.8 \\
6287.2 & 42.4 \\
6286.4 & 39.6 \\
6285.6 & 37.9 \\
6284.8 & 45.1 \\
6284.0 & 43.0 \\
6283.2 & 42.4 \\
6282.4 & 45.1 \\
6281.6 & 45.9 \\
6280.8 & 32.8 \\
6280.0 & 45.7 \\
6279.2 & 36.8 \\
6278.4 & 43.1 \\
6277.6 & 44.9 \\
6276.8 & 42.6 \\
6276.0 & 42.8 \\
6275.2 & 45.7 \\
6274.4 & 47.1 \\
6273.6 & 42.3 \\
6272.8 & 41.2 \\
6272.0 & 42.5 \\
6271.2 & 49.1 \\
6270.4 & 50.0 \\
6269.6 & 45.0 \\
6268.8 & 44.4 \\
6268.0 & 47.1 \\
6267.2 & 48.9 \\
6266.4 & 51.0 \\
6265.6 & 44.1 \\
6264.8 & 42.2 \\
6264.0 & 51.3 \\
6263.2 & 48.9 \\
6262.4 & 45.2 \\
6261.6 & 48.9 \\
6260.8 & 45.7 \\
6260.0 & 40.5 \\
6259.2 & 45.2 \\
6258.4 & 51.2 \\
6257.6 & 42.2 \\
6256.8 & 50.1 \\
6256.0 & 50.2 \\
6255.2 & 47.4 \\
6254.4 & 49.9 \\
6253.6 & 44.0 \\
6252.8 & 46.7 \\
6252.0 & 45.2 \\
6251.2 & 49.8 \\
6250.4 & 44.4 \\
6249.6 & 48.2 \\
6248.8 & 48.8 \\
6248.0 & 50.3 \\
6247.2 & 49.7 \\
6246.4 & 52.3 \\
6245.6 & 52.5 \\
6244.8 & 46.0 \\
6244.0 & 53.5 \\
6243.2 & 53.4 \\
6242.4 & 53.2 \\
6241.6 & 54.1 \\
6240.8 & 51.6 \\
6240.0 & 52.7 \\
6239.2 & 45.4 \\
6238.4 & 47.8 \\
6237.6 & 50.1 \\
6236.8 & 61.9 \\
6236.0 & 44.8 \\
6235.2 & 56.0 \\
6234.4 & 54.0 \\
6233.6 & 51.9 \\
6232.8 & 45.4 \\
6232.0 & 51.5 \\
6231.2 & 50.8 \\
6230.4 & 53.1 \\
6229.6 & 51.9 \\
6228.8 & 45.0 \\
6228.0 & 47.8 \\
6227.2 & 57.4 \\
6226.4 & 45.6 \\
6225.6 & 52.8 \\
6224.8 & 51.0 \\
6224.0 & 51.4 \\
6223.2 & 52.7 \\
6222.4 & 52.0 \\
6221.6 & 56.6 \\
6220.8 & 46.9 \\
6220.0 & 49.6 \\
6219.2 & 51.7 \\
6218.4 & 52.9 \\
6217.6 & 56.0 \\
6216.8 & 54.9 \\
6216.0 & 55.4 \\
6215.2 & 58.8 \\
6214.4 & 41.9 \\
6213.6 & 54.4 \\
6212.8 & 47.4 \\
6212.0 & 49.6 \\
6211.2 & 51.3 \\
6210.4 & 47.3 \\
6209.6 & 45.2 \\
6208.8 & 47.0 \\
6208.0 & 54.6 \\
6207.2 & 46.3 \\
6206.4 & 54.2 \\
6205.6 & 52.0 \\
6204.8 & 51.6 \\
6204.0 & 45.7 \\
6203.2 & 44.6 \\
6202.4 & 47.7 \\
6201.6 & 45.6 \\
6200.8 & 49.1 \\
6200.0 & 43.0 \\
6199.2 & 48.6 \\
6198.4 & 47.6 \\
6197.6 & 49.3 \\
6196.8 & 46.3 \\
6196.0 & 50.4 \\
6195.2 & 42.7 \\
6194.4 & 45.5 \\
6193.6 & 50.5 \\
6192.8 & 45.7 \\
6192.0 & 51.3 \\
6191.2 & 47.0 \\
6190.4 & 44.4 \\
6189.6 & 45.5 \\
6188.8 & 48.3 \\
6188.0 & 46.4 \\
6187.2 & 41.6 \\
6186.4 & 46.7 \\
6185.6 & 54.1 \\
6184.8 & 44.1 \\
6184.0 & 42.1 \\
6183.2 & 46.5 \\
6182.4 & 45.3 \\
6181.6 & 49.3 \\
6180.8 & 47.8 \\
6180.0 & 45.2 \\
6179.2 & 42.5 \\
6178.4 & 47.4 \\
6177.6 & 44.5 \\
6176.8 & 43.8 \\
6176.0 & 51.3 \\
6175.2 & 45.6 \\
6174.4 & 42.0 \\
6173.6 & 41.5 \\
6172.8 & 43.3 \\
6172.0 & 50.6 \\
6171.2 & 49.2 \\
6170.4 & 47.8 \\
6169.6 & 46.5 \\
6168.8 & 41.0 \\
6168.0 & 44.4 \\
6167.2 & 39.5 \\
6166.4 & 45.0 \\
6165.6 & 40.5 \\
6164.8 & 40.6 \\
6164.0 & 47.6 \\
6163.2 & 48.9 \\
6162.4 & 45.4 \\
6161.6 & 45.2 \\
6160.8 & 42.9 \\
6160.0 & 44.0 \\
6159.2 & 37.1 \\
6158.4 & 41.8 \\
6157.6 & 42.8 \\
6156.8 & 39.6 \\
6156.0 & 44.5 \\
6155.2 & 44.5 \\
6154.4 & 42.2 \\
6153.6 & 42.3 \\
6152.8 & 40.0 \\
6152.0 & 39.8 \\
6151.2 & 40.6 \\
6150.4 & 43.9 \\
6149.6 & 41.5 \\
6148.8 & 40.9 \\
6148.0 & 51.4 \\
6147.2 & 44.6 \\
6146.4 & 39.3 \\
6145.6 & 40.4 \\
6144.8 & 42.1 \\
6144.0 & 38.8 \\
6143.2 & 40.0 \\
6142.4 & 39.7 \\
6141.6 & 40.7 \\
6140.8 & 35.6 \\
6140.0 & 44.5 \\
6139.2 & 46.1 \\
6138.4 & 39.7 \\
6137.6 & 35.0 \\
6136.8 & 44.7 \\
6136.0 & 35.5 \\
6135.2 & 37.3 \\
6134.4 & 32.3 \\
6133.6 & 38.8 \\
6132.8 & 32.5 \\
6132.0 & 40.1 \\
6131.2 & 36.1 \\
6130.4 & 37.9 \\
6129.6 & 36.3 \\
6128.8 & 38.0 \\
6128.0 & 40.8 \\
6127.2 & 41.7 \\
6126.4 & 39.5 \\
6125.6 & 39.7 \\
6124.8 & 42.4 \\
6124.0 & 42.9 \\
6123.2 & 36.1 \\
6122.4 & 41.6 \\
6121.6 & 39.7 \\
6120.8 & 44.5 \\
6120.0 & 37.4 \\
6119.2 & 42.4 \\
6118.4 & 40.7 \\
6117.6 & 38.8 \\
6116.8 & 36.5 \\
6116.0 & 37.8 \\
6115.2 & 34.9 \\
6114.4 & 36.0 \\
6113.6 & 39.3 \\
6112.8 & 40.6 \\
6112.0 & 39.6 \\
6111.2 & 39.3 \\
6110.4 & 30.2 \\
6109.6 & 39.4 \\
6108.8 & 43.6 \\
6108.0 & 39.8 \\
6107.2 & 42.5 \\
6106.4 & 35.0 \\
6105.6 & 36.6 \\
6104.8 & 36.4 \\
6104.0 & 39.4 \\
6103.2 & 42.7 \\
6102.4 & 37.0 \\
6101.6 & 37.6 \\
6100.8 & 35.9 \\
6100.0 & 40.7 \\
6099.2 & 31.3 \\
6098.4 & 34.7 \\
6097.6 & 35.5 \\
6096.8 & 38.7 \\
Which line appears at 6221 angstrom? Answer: Mg II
